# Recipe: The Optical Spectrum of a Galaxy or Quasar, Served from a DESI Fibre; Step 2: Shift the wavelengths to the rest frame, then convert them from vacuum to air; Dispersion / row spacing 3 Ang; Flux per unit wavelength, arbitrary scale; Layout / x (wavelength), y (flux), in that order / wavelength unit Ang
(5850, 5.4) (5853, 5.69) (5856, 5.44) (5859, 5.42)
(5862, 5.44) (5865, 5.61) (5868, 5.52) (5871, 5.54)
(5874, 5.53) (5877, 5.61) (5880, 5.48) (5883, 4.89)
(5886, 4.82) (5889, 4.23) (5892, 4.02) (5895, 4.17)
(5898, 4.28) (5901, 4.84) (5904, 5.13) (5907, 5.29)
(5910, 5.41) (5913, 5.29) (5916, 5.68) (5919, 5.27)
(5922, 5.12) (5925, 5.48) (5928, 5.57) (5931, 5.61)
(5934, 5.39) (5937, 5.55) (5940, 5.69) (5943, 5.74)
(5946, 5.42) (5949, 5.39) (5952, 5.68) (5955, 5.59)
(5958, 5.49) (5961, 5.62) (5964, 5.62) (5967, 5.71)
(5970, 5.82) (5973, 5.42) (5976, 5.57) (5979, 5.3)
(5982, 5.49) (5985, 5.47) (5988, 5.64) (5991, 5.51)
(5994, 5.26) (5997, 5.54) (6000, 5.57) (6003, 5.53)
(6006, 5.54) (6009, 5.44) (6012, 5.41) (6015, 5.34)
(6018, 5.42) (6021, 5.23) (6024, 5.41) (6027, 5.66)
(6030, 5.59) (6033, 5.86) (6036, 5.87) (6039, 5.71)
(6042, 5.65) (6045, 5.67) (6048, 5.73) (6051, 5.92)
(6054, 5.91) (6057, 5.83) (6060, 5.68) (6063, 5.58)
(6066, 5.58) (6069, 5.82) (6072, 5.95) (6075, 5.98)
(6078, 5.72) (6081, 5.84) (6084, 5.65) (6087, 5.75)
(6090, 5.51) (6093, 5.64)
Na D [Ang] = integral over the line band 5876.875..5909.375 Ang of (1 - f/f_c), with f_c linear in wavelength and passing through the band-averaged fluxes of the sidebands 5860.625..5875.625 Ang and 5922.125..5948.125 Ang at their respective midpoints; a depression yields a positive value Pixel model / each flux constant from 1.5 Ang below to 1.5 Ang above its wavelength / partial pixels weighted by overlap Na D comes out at 4.4 Ang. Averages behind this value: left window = 5.53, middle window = 4.78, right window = 5.53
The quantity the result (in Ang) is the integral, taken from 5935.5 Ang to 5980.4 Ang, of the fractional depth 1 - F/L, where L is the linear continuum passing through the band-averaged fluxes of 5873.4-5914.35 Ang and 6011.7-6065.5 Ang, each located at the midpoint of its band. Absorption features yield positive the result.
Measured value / -2.9 Ang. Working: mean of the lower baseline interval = 4.91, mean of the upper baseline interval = 5.64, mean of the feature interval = 5.57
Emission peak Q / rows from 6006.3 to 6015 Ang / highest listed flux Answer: 5.44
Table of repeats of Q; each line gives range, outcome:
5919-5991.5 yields 5.82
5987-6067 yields 5.92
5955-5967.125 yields 5.71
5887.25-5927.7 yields 5.68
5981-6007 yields 5.64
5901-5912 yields 5.41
